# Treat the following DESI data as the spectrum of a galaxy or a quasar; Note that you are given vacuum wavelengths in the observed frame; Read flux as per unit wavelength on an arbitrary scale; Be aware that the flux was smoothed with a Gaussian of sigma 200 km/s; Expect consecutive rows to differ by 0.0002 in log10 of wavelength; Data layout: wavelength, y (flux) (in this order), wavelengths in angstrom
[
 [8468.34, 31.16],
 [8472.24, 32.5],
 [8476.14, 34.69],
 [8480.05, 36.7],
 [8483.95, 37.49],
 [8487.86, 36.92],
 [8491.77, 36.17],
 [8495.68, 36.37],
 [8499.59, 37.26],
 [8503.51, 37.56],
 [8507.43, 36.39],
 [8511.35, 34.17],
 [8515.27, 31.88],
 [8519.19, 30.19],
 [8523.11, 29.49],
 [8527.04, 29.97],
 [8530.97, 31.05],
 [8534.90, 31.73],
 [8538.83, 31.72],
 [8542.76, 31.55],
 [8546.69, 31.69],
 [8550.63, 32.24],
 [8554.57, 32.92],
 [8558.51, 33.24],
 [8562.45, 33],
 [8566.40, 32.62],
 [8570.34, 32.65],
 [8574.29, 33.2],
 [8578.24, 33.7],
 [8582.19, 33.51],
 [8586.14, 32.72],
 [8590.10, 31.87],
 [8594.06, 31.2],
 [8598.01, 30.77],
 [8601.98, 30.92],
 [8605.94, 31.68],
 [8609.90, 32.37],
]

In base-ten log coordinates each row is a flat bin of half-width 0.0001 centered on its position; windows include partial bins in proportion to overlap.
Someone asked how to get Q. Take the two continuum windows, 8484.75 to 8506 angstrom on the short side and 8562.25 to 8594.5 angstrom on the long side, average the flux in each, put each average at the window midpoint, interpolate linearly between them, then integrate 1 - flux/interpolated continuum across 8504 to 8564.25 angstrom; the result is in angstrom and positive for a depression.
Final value 4.7 angstrom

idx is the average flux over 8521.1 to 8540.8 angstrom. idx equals 30.8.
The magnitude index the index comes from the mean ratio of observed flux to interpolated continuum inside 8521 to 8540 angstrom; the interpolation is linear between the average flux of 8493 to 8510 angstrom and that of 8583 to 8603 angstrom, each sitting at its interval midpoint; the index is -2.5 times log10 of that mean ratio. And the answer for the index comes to 0.14 mag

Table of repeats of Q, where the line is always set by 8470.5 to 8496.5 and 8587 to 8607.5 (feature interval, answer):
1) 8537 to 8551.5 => 0.72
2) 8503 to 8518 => 0.12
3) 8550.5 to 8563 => 0.01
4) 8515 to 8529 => 1.68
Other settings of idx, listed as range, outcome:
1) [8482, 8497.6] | 36.7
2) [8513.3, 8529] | 30.4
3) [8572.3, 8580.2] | 33.4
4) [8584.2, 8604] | 31.5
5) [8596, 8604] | 30.9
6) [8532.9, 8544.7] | 31.7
